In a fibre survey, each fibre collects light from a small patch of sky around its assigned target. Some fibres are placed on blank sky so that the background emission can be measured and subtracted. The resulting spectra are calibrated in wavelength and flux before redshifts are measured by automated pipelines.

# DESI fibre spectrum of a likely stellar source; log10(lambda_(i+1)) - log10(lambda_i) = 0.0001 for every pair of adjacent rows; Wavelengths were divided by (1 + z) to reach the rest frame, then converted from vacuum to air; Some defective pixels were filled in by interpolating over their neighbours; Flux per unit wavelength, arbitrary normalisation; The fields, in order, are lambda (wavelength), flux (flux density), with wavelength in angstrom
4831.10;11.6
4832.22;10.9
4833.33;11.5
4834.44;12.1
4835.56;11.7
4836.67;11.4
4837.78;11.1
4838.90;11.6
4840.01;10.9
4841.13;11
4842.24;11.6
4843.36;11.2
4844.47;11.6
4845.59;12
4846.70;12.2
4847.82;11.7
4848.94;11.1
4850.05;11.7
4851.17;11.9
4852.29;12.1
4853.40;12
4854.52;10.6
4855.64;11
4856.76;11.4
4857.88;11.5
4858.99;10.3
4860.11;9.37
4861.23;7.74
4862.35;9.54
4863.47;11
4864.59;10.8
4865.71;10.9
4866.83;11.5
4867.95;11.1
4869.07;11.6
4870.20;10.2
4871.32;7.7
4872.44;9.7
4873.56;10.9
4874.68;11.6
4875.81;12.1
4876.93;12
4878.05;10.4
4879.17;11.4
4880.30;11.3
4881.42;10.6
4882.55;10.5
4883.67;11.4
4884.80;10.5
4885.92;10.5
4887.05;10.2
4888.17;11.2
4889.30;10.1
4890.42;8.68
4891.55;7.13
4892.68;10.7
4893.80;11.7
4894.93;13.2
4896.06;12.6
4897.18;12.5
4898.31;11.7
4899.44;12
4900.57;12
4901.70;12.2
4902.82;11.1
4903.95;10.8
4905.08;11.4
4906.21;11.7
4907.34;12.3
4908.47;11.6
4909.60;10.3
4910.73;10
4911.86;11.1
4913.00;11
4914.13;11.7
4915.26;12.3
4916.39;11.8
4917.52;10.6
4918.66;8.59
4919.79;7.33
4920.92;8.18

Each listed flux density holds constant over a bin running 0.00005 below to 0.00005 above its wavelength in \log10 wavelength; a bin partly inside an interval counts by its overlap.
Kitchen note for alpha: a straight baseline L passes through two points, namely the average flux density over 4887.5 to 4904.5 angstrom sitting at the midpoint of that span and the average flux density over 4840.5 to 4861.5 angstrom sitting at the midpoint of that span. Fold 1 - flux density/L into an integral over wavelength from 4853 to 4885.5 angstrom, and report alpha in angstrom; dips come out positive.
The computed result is 1.4 angstrom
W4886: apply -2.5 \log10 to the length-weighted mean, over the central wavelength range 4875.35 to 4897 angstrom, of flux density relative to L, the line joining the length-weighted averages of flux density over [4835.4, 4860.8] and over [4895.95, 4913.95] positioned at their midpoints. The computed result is 0.05 mag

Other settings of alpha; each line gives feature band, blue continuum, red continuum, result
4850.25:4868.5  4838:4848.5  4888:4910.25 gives 1.0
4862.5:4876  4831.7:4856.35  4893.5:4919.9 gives 0.9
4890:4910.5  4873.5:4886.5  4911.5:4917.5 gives 0.1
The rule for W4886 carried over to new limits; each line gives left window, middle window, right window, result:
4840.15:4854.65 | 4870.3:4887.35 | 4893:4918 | 0.09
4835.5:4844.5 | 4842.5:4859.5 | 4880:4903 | -0.02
